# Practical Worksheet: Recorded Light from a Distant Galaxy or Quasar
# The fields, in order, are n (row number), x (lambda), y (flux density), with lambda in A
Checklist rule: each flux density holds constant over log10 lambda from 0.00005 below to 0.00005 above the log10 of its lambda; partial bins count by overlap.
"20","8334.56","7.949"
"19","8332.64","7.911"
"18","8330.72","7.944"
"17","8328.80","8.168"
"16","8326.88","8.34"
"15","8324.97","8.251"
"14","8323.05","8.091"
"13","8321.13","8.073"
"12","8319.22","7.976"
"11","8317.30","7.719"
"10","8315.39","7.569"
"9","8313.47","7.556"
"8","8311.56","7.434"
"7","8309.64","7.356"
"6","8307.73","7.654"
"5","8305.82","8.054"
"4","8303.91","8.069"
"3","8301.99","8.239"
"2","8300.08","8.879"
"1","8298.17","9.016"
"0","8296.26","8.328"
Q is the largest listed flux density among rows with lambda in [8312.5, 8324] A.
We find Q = 8.091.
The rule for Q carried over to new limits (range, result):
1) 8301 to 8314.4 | 8.239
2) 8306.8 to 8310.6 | 7.654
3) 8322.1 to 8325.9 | 8.251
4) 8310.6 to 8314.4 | 7.556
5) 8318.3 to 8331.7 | 8.34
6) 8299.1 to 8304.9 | 8.879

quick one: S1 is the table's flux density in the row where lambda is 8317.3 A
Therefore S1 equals 7.719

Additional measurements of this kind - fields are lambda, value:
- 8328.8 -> 8.168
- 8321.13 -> 8.073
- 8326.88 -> 8.34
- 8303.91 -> 8.069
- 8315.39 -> 7.569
